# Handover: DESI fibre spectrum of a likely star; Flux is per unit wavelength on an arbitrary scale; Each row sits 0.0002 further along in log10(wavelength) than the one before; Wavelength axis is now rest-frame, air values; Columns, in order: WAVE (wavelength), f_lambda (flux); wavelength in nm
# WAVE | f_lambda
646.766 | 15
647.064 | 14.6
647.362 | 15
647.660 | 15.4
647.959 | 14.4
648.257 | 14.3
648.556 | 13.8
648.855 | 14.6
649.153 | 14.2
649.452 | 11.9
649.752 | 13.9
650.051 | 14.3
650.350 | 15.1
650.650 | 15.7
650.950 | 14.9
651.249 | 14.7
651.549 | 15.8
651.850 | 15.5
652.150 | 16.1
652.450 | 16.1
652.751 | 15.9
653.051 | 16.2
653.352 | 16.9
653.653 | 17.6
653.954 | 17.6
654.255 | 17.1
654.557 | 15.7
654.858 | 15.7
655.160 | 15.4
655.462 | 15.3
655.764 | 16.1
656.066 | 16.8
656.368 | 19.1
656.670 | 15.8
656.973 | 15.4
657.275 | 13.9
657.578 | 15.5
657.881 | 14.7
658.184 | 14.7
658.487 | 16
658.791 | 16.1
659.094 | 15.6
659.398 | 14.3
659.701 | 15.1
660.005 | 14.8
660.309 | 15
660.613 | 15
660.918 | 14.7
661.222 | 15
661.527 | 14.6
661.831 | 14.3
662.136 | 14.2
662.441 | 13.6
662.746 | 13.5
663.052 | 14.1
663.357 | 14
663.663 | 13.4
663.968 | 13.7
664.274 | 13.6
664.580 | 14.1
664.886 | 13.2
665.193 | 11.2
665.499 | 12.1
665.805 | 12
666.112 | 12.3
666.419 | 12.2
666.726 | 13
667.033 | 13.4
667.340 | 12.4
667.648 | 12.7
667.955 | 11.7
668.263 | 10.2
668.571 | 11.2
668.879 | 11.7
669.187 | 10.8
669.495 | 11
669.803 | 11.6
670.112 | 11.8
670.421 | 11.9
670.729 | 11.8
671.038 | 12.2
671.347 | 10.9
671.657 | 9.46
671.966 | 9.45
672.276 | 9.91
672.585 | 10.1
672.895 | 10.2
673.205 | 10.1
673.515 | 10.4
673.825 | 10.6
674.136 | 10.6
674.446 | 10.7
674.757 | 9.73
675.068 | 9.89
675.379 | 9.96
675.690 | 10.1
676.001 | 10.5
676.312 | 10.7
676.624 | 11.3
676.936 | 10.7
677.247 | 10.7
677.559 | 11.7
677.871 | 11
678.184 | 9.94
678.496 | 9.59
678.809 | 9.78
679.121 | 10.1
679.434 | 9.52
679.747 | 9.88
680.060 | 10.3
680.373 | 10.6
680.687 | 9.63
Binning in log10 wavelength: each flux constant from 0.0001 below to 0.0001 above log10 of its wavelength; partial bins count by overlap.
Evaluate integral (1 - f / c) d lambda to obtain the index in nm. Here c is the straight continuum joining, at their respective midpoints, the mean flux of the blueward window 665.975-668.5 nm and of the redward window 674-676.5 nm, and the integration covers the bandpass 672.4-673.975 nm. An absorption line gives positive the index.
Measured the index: 0.074 nm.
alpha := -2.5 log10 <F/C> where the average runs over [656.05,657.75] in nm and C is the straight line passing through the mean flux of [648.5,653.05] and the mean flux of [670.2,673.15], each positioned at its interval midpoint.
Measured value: -0.17 mag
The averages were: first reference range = 14.9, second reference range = 10.7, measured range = 16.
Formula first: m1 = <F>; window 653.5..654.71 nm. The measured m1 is 17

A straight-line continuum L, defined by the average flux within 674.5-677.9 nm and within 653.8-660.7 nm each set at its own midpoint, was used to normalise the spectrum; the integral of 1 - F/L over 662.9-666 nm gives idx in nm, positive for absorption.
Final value 0.140 nm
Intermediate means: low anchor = 15.7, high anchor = 10.6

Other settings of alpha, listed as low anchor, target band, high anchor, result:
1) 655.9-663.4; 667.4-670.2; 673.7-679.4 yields 0.100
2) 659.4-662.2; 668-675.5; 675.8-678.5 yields 0.131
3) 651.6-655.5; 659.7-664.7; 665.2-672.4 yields -0.052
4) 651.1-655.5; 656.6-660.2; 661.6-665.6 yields -0.023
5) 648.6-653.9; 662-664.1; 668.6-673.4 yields -0.094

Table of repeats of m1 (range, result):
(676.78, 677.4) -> 10.7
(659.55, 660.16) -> 14.9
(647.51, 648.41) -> 14.7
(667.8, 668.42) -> 11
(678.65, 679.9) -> 9.82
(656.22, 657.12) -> 16.8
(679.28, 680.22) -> 9.91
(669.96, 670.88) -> 11.8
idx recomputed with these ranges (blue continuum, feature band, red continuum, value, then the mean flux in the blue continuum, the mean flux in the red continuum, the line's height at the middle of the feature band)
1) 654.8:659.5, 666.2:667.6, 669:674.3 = -0.04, 15.7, 10.8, 12.4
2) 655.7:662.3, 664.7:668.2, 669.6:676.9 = 0.13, 15.3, 10.6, 12.8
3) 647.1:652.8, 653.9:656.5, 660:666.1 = -0.38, 14.8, 13.7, 14.4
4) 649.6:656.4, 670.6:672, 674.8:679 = 0.10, 15.9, 10.4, 11.7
